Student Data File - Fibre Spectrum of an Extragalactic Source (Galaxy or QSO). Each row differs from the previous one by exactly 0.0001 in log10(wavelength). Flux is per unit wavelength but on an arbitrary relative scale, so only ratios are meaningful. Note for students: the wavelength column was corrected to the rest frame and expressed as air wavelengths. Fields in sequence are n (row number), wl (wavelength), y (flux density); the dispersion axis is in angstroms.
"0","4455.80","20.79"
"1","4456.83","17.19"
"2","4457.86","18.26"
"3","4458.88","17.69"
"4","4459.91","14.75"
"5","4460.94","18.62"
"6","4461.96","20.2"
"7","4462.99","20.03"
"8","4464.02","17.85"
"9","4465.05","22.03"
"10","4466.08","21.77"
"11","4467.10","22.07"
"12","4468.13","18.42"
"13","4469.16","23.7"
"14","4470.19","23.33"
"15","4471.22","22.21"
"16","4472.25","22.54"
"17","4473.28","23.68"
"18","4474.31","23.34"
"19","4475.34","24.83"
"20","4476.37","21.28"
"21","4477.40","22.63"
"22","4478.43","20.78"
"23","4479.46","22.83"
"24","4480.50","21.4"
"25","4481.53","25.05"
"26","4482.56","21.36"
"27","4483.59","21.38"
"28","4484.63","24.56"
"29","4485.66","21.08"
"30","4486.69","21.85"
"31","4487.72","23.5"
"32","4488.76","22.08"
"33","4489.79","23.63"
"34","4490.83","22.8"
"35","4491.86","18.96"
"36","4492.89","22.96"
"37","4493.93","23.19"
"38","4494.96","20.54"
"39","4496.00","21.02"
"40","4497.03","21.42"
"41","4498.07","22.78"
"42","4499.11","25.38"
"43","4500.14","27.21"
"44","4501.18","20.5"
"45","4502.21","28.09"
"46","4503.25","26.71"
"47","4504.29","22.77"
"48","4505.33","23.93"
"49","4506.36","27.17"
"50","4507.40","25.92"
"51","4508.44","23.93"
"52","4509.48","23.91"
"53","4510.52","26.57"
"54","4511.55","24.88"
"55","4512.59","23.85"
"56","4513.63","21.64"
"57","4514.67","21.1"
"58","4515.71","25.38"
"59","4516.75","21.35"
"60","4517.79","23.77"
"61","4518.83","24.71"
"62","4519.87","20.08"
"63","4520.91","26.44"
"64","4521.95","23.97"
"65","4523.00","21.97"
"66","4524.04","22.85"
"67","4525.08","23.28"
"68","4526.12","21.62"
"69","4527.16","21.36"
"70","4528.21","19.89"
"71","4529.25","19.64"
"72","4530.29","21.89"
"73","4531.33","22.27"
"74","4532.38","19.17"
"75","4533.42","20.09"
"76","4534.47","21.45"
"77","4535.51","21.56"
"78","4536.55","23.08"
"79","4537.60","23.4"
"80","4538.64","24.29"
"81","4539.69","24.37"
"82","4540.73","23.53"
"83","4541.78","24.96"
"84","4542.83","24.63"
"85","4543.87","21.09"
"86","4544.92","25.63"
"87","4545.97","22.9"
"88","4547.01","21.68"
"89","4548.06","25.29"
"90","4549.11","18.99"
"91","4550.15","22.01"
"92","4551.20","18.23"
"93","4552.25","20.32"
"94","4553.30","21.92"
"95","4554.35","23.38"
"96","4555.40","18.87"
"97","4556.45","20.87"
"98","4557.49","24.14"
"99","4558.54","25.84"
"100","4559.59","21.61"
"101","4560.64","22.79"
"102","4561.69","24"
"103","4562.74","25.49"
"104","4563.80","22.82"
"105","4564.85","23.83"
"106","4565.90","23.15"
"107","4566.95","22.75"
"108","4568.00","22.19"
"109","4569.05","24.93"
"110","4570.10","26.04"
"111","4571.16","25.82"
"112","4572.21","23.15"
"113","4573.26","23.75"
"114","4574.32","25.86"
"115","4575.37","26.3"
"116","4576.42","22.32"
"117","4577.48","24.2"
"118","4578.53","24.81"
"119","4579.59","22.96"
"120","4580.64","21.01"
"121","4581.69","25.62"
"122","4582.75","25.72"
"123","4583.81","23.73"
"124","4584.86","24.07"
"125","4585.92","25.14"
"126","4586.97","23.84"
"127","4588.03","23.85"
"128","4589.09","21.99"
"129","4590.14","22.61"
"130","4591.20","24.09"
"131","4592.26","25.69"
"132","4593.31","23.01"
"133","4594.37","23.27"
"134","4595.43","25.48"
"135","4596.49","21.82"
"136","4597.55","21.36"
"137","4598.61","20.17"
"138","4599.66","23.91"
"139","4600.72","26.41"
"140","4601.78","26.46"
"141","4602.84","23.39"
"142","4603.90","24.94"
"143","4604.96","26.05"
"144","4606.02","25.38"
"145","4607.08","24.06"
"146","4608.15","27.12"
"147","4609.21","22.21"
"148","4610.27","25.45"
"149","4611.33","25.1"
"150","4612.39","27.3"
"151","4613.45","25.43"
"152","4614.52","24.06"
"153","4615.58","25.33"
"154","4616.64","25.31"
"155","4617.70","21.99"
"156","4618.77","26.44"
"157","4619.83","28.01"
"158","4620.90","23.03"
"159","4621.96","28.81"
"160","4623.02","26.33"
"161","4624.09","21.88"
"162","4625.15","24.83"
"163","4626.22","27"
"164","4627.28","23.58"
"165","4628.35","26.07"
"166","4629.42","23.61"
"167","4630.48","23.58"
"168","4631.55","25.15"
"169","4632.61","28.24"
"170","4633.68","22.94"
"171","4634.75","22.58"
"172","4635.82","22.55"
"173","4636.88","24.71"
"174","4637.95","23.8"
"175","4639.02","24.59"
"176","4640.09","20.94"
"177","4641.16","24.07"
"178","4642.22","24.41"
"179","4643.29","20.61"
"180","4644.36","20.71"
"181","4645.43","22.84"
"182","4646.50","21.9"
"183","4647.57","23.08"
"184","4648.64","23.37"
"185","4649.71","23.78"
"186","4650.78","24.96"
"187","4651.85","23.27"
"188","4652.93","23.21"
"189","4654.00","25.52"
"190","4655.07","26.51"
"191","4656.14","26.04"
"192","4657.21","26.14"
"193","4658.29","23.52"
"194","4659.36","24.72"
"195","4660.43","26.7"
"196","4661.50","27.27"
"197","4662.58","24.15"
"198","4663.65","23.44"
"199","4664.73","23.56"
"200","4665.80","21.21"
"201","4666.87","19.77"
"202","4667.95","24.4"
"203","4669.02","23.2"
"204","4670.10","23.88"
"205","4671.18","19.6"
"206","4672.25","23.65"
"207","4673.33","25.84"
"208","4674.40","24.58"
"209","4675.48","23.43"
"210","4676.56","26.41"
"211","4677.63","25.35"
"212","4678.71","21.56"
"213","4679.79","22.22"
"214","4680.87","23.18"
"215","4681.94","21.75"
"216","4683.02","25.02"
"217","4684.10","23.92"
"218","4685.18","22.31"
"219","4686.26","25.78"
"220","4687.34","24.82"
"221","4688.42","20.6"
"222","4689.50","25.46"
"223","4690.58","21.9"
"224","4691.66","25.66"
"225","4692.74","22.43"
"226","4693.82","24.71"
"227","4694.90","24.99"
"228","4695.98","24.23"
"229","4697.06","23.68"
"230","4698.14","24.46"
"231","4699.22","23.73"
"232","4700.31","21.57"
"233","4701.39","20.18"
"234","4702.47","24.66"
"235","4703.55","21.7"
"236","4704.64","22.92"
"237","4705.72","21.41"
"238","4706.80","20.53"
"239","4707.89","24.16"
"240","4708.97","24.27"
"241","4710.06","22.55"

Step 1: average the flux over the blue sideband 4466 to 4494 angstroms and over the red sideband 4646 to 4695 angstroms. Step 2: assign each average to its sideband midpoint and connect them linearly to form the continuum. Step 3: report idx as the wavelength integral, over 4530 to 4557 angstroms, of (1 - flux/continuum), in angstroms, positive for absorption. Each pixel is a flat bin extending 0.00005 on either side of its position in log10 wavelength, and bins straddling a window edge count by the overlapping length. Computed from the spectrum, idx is 0.87 angstroms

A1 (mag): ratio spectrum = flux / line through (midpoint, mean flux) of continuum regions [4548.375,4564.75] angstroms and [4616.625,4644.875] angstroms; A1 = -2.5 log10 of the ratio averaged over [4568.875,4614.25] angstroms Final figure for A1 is -0.05 mag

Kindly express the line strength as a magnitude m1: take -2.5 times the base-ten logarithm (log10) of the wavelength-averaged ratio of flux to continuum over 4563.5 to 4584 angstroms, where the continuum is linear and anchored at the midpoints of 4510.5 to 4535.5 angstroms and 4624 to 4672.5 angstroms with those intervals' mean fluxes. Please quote -0.051 mag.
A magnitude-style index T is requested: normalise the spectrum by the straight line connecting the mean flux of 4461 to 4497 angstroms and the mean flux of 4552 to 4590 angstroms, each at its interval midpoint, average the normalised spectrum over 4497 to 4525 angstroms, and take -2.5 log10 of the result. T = -0.070 mag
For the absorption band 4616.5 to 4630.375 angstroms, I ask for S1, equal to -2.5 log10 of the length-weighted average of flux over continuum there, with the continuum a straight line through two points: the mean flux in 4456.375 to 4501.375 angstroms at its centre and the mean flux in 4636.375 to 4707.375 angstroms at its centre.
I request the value -0.09 mag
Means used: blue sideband 21.7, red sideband 23.6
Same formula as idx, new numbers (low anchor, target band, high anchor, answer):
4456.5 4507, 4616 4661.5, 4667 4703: -2.2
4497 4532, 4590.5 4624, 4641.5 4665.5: -1.2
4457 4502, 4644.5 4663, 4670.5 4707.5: -1.1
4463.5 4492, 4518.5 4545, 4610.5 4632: 0.9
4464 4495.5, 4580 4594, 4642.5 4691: -0.5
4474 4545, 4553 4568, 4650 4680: 0.3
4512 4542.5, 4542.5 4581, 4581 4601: 0.1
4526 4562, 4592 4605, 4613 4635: 0.1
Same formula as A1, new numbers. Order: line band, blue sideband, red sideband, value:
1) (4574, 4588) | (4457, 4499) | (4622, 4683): -0.06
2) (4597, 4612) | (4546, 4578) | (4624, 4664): -0.04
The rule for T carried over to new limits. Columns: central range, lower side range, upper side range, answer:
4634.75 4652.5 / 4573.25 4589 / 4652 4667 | 0.06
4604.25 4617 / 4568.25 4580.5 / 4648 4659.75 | -0.03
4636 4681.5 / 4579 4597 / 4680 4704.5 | -0.01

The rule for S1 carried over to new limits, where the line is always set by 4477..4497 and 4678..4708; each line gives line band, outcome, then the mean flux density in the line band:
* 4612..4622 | -0.12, 25.4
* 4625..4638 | -0.07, 24.5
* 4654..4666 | -0.09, 25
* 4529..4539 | 0.03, 21.7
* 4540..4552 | -0.01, 22.6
